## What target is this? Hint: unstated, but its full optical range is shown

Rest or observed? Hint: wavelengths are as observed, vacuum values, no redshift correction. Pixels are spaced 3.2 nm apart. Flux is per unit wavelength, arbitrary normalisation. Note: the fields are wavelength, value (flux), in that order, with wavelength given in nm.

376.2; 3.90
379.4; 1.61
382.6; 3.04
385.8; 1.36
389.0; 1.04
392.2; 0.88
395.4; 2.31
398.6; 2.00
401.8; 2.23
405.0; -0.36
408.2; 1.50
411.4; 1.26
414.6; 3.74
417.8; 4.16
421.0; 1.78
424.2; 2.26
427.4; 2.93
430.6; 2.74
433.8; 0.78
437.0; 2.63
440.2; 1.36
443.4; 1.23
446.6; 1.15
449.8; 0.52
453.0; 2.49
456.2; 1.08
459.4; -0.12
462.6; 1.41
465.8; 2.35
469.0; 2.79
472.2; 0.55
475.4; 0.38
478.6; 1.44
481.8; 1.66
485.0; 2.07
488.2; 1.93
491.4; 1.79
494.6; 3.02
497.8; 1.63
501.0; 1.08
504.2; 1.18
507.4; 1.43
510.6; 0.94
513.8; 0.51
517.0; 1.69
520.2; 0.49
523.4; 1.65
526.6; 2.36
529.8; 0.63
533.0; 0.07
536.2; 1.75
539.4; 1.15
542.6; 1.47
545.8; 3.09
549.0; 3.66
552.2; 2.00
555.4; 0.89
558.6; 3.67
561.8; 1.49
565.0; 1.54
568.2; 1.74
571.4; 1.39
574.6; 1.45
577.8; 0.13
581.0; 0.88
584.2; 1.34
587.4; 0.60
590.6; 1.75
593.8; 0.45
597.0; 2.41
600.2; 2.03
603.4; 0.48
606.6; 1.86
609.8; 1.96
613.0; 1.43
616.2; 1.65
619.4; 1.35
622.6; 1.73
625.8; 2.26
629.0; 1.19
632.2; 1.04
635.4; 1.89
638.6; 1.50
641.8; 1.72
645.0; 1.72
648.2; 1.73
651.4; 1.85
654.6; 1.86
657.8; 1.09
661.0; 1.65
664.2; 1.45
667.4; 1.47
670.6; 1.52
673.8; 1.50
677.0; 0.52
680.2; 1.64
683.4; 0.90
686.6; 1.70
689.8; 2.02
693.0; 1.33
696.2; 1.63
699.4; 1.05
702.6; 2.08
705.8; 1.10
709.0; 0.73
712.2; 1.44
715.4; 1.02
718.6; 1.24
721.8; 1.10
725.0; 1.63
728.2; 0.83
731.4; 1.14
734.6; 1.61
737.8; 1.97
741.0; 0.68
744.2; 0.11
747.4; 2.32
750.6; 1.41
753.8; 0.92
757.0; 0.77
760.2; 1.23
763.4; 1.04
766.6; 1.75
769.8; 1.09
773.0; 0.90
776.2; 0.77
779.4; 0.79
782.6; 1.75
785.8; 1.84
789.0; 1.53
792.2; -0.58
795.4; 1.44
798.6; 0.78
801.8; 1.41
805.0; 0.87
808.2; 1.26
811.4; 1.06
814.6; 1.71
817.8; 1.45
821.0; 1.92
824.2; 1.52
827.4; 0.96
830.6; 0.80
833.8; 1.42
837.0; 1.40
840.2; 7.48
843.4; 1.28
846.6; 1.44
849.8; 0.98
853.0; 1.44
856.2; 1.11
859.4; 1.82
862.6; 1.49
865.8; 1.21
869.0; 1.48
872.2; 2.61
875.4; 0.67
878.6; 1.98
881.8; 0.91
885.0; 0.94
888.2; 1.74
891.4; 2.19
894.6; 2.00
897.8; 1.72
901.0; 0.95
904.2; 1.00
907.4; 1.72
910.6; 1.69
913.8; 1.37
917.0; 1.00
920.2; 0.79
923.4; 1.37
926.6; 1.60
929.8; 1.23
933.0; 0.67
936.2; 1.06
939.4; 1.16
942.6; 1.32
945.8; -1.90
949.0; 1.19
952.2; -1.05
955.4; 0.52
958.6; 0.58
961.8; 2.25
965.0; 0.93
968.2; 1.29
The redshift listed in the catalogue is 1.255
